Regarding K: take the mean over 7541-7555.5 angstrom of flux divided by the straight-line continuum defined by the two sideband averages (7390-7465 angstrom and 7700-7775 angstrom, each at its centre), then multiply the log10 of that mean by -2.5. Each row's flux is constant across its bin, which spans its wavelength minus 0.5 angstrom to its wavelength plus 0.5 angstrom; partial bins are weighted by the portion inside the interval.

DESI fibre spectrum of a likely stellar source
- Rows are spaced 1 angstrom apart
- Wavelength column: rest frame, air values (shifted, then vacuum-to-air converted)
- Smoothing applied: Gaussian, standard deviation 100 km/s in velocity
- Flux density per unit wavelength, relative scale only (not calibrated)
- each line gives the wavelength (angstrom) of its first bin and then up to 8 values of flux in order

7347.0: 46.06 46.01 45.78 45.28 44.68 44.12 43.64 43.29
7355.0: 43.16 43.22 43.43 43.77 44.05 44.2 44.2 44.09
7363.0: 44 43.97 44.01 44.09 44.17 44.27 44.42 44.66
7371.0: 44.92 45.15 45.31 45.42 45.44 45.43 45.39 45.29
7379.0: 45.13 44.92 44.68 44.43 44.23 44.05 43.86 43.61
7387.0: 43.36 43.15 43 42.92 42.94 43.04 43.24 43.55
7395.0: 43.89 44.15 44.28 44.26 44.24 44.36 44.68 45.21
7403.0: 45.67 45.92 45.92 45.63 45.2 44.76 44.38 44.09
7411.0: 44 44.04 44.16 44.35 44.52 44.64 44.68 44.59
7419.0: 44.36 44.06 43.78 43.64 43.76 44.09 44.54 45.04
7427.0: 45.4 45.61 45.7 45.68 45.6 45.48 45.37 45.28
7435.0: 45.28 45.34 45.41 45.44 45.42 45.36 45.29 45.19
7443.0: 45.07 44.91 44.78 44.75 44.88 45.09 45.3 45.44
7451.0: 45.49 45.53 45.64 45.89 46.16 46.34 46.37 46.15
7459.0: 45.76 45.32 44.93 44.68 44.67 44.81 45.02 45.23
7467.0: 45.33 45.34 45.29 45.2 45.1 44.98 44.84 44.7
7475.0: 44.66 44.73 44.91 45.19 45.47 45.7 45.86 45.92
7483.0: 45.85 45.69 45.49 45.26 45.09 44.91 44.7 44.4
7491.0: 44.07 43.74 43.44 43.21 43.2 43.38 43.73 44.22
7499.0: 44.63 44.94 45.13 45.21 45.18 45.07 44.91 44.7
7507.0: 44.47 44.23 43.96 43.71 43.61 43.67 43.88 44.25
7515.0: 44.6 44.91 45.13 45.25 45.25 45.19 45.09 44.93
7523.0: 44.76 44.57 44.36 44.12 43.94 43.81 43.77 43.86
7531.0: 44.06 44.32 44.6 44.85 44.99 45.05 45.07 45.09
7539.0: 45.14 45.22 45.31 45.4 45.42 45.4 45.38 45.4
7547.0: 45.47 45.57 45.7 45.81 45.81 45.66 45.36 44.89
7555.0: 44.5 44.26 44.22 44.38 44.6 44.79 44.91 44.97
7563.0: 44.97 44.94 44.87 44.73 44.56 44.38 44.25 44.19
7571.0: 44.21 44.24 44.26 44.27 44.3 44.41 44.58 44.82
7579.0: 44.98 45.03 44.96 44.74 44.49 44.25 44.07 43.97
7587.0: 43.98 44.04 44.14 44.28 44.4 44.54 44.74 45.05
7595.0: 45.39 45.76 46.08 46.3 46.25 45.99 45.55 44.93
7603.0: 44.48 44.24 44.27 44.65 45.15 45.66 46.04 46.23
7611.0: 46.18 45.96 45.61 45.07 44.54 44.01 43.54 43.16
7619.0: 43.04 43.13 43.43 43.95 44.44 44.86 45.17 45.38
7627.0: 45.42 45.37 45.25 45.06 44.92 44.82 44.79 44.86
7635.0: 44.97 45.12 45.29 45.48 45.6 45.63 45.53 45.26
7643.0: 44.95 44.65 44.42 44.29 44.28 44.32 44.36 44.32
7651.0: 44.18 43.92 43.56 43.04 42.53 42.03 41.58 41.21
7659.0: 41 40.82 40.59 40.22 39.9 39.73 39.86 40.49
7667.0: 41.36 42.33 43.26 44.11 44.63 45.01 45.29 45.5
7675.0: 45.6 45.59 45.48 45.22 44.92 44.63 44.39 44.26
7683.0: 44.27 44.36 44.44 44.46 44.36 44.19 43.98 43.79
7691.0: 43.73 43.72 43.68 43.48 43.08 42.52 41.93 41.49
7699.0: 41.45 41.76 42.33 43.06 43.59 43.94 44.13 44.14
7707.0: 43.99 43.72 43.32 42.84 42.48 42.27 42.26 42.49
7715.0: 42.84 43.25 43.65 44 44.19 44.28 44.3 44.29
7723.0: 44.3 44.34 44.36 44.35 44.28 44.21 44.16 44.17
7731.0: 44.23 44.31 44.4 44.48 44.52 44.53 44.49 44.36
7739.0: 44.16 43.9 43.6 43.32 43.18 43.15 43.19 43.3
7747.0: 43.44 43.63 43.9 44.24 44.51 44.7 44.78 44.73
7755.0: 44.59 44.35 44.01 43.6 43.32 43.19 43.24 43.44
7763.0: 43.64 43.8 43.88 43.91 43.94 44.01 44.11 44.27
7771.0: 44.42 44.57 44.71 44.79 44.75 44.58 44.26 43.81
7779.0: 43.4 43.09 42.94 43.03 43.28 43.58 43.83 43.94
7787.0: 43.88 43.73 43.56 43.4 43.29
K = -0.02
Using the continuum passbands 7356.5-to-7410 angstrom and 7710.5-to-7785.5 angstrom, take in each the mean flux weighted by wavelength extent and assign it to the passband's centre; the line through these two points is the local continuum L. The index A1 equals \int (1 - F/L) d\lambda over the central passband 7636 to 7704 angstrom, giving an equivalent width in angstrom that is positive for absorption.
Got 0.7 angstrom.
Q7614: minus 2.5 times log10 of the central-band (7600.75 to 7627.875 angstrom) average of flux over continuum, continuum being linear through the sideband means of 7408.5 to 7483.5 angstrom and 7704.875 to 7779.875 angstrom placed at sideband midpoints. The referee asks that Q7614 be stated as -0.008 mag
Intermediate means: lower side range 45.1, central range 44.7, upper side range 43.9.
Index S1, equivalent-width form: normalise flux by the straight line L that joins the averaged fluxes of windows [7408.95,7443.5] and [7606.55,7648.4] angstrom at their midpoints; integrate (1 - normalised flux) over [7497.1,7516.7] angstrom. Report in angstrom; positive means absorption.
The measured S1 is 0.2 angstrom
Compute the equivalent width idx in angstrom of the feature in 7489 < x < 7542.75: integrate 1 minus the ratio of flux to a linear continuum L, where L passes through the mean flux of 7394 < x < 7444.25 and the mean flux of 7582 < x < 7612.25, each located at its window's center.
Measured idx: 0.5 angstrom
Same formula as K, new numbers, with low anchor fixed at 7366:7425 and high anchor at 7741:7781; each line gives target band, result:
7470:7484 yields -0.023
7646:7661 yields 0.029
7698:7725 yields 0.016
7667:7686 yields -0.012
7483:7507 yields -0.007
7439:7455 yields -0.023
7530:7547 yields -0.020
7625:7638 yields -0.025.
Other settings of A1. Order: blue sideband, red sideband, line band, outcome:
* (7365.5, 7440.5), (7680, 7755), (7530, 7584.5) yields -0.8 angstrom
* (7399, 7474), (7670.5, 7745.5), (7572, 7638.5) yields -0.7 angstrom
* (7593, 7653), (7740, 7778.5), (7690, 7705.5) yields 0.5 angstrom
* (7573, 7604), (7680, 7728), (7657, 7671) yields 0.9 angstrom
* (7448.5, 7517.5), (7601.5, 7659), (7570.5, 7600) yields -0.1 angstrom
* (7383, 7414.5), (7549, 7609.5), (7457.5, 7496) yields -0.4 angstrom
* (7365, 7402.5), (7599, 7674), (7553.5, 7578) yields -0.2 angstrom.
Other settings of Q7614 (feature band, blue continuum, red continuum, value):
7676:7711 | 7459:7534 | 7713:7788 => 0.01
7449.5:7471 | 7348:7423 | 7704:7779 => -0.03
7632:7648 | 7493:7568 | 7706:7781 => -0.02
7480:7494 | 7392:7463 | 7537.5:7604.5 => 0.00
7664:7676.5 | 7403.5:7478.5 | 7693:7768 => 0.01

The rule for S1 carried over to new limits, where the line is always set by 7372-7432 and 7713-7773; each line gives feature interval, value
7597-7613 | -0.5 angstrom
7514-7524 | -0.1 angstrom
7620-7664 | 0.2 angstrom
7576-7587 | -0.1 angstrom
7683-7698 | 0.1 angstrom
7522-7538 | -0.1 angstrom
